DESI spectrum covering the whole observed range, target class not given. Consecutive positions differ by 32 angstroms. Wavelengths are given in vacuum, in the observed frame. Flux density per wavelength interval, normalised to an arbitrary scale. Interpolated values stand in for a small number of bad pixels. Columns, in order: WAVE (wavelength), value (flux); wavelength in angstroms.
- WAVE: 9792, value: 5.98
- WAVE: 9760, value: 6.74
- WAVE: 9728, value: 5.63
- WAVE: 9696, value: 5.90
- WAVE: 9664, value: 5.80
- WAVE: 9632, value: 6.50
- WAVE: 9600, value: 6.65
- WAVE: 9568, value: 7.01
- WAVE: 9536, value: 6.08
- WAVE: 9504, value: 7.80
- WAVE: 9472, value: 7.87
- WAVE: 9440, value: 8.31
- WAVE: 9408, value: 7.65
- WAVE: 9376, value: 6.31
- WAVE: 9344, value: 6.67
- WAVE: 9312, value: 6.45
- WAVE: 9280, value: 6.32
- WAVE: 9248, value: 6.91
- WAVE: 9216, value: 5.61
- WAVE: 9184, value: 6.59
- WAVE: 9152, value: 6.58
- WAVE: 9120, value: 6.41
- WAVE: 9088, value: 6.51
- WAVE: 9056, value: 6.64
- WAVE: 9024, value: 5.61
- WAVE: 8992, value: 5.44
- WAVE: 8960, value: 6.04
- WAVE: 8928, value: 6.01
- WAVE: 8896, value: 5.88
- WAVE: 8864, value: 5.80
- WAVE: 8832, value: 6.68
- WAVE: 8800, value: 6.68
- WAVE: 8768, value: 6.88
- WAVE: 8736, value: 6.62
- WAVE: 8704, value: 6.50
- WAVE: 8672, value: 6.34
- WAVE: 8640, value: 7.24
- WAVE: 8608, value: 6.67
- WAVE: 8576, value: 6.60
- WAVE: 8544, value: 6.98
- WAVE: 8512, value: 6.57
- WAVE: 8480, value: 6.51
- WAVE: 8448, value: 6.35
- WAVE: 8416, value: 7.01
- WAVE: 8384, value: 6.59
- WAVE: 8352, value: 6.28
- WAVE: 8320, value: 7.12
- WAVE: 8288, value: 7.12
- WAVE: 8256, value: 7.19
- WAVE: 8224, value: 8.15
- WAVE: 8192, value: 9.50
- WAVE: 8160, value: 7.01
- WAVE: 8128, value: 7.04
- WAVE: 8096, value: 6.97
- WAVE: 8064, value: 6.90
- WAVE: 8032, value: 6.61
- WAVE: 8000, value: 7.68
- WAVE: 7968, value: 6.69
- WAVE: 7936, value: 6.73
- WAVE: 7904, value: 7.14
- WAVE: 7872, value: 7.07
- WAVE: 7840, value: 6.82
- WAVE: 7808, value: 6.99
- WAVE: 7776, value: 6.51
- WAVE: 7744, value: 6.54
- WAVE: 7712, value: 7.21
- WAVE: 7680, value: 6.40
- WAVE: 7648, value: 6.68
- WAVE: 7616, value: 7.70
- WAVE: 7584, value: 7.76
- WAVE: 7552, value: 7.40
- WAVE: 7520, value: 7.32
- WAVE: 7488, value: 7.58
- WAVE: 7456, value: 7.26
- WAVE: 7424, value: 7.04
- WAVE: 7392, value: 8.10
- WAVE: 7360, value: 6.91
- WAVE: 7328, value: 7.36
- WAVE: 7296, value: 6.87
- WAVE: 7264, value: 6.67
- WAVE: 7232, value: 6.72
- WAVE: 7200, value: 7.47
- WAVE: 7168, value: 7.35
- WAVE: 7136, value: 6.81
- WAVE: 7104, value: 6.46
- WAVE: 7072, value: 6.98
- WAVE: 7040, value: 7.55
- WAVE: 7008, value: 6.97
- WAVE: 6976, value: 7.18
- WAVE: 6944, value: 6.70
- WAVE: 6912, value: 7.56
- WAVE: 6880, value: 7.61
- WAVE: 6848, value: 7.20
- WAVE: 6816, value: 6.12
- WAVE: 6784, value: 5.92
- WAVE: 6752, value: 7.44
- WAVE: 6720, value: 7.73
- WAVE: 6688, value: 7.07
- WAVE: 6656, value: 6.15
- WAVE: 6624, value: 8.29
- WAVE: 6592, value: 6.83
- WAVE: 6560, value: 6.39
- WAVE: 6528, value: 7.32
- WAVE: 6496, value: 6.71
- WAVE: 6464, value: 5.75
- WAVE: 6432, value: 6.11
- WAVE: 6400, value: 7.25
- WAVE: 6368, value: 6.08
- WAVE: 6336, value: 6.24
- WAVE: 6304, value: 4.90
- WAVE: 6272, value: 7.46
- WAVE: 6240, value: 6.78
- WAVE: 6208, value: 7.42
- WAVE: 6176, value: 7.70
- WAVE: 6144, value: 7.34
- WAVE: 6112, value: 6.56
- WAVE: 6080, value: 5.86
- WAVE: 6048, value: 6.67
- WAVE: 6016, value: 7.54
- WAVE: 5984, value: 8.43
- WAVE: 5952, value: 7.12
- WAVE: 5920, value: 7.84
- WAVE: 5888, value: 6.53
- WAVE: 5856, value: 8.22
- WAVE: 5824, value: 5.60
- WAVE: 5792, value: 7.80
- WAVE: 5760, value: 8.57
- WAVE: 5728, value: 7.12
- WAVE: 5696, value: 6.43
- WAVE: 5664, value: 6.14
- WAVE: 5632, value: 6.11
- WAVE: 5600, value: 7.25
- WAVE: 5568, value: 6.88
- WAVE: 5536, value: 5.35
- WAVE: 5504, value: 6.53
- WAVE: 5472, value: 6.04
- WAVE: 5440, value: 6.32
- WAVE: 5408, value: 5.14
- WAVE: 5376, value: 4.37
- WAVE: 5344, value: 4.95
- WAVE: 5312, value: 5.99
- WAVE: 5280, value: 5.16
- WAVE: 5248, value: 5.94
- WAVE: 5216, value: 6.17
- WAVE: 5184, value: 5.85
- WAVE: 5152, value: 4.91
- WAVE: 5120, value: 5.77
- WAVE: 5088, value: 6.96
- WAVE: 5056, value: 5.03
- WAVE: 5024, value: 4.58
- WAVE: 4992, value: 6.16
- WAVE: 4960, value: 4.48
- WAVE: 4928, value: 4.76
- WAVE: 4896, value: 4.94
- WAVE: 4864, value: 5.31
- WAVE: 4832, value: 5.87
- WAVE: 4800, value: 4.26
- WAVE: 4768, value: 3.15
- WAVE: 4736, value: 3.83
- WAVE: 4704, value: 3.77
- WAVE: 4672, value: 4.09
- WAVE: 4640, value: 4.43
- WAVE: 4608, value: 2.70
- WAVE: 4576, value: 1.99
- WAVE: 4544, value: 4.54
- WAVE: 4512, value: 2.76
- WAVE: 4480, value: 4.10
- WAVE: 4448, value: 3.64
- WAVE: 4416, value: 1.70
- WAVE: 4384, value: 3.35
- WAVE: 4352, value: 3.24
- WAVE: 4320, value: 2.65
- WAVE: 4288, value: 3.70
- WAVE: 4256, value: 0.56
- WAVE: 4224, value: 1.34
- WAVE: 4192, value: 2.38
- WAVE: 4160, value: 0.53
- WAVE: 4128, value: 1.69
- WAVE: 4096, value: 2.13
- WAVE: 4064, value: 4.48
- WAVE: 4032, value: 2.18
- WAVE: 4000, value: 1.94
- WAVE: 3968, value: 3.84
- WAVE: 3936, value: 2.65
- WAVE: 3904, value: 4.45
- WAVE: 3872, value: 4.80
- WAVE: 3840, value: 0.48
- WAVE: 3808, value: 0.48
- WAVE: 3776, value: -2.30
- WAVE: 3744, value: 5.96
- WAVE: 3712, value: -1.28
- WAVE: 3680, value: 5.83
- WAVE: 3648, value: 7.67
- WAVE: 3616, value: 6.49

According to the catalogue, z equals 0.25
